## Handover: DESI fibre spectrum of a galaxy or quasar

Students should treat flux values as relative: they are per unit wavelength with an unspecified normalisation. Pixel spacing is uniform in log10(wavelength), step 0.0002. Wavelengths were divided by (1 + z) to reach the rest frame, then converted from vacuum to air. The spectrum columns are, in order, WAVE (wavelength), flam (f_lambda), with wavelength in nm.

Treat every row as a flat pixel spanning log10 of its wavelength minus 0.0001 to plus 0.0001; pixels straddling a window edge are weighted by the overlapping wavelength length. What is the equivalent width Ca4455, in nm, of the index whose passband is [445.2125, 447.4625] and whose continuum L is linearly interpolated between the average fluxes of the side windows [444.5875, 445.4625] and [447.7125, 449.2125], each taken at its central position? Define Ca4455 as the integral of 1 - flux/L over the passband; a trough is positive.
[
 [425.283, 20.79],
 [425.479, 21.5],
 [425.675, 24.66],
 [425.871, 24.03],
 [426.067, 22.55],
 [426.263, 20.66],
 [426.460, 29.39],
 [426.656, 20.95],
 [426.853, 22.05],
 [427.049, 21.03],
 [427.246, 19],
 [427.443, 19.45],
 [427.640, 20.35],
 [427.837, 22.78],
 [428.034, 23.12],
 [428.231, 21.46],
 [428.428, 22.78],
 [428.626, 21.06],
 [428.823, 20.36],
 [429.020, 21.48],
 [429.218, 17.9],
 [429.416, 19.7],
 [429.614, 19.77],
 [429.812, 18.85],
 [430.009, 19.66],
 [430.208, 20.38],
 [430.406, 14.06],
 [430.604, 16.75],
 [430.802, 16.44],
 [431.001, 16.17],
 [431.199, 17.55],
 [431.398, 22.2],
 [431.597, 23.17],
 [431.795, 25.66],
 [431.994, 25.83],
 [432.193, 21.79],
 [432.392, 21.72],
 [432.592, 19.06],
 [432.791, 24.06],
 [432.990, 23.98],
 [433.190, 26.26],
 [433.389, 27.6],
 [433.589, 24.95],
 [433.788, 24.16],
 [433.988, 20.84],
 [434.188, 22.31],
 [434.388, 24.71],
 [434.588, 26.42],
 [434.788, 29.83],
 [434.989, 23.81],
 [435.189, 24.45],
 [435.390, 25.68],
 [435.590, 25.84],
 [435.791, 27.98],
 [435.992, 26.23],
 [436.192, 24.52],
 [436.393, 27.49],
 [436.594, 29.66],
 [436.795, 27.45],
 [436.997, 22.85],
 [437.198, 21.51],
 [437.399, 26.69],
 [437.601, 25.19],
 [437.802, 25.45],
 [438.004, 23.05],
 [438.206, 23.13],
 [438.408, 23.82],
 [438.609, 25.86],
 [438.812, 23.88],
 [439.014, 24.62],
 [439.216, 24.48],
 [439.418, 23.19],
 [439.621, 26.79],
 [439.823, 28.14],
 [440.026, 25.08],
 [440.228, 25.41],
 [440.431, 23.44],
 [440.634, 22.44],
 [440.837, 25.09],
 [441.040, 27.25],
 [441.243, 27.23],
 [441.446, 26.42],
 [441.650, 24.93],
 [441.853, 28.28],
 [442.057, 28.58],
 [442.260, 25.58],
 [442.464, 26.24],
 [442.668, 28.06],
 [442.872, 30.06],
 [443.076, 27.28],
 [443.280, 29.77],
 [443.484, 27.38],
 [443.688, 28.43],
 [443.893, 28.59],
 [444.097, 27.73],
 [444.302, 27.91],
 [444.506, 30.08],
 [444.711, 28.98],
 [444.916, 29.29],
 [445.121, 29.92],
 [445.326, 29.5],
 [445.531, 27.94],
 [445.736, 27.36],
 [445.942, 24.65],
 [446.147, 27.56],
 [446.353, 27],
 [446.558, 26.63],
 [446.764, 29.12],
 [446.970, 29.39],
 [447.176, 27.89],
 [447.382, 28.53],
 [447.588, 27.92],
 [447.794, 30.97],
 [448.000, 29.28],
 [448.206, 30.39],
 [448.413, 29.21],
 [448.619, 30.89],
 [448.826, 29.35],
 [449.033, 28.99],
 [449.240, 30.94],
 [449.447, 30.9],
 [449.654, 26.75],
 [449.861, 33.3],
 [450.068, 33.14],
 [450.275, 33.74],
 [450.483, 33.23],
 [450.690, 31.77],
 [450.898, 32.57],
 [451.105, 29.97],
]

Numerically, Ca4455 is 0.14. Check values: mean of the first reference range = 29.4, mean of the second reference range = 29.9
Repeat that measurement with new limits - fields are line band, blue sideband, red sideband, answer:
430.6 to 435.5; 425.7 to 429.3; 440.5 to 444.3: 0.137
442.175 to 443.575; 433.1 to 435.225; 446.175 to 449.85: -0.009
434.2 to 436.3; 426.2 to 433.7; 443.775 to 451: -0.178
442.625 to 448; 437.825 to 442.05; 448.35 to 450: -0.068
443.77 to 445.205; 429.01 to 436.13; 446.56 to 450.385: -0.043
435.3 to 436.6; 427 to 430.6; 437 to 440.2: -0.173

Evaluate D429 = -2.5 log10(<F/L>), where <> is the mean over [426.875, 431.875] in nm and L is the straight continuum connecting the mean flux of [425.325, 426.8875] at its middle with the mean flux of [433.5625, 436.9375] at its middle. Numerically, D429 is 0.20 mag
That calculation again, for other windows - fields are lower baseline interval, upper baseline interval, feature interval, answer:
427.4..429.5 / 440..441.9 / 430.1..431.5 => 0.231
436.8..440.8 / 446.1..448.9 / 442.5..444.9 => -0.060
